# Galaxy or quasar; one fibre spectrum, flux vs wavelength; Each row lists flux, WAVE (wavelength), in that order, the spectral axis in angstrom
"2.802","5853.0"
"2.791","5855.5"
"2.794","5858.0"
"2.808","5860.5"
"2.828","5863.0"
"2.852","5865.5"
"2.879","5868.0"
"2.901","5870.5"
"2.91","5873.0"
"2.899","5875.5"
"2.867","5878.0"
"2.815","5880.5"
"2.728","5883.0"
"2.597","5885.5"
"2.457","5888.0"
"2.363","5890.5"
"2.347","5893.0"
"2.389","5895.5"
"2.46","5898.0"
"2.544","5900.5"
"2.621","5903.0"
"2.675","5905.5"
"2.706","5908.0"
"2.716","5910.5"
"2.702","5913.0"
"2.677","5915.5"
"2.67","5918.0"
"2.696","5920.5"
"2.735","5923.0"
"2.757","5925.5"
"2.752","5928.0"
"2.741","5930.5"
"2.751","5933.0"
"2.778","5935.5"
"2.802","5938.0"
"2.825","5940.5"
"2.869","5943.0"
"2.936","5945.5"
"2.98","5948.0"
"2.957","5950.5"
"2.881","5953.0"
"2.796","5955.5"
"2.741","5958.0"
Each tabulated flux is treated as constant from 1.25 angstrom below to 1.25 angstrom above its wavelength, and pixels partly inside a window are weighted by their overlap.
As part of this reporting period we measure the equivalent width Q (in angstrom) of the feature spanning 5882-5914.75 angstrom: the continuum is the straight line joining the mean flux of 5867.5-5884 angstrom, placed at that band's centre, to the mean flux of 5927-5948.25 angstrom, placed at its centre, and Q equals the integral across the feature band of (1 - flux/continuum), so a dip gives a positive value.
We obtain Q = 3.2 angstrom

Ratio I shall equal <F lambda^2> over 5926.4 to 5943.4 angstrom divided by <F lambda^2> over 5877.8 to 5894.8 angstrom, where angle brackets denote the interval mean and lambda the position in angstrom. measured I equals 1.10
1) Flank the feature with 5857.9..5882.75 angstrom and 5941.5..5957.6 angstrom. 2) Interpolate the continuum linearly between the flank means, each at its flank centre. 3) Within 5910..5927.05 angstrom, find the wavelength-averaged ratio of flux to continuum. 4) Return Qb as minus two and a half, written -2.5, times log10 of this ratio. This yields 0.07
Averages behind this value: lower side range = 2.85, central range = 2.71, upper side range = 2.89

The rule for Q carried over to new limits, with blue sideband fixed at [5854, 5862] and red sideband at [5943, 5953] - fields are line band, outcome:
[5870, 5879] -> -0.2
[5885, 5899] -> 2.1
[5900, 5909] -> 0.7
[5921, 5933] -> 0.7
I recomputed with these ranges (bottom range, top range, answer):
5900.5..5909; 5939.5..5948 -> 1.11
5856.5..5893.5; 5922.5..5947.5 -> 1.04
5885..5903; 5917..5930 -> 1.12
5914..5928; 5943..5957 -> 1.08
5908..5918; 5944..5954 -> 1.10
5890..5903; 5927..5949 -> 1.17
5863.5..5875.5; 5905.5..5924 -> 0.95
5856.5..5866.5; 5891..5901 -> 0.87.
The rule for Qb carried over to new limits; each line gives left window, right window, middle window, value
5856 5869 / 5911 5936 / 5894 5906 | 0.098 mag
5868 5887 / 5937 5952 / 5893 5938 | 0.078 mag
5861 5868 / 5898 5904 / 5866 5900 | 0.015 mag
